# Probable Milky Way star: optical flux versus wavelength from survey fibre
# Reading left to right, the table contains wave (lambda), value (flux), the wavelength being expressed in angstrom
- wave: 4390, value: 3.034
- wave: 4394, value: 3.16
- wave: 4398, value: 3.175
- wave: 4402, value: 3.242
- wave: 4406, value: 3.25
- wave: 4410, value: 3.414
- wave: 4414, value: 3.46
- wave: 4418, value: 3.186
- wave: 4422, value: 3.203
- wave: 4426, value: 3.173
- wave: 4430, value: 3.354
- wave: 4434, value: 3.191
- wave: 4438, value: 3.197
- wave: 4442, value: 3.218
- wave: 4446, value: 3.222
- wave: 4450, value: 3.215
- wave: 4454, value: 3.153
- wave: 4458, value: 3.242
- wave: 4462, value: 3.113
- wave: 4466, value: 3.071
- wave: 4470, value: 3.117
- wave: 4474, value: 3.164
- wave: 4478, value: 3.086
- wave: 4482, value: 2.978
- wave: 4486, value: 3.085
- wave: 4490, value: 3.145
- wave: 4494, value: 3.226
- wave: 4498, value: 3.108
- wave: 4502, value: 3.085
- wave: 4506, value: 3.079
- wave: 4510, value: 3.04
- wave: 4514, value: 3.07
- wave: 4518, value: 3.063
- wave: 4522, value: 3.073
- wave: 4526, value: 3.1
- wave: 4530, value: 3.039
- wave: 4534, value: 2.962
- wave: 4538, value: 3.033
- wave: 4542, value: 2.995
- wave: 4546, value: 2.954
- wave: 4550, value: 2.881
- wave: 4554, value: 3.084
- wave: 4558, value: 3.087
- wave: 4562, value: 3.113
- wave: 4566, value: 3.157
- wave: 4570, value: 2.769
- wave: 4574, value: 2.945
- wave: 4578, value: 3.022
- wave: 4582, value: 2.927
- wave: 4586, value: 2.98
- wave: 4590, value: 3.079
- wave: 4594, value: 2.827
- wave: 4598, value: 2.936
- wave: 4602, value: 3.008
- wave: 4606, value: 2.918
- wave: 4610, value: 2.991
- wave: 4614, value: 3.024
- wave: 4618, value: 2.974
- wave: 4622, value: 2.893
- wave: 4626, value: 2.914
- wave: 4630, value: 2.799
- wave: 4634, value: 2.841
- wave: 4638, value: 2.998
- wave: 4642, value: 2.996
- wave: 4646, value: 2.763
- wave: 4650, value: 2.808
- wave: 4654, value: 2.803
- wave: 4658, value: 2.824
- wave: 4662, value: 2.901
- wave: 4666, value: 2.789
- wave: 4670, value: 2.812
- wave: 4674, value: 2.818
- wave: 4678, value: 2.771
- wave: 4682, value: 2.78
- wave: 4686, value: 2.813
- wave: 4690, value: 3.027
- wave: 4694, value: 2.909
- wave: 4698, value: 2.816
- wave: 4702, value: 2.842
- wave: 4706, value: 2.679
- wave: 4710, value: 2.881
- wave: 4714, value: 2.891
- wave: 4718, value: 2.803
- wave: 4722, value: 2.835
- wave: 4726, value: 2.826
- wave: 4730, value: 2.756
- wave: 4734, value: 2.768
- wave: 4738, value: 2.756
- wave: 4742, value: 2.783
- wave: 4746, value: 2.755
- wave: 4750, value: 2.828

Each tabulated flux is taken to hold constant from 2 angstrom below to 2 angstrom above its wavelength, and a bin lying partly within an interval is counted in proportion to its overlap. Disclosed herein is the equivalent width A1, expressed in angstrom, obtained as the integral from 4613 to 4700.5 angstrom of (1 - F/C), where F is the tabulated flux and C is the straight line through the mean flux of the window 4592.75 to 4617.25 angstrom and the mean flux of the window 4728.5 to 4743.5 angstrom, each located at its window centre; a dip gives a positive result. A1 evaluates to 0.5 angstrom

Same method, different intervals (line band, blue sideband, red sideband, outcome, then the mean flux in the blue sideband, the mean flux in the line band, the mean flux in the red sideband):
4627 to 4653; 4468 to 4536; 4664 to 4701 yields 0.3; 3.08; 2.87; 2.84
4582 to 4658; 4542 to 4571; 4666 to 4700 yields 0.2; 3.01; 2.92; 2.84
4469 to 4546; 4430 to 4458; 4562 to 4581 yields 0.7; 3.21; 3.07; 2.99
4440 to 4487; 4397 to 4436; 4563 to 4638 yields 0.7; 3.27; 3.14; 2.95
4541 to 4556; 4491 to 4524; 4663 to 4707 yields 0.3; 3.09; 2.98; 2.83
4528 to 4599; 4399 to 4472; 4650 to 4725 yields 0.8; 3.22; 2.99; 2.83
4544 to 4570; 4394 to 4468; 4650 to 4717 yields 0.0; 3.22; 3.02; 2.83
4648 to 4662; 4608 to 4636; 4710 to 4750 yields 0.3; 2.92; 2.82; 2.8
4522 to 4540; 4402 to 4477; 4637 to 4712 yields 0.2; 3.22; 3.04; 2.84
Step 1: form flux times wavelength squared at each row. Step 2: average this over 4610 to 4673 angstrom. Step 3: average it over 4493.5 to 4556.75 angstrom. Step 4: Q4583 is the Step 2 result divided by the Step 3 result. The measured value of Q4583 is 1.0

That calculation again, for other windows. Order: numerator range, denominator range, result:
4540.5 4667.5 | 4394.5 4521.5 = 0.99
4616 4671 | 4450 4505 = 0.99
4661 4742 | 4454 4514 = 1.00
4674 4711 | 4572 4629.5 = 1.00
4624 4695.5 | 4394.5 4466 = 0.98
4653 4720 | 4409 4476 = 0.98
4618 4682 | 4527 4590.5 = 0.99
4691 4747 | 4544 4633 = 1.00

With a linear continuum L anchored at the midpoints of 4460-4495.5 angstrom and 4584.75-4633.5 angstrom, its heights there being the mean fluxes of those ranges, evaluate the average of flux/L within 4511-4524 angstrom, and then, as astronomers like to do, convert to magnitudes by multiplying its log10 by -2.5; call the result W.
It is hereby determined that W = -0.003 mag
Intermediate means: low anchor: 3.11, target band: 3.07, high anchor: 2.94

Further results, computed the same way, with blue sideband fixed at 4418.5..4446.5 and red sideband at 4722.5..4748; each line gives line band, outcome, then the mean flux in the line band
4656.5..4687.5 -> 0.02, 2.81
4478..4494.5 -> 0.02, 3.1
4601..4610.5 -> 0.00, 2.97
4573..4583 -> 0.01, 2.97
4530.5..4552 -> 0.03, 2.97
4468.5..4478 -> 0.01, 3.13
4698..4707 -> 0.02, 2.78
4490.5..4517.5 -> 0.01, 3.1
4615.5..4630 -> 0.01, 2.91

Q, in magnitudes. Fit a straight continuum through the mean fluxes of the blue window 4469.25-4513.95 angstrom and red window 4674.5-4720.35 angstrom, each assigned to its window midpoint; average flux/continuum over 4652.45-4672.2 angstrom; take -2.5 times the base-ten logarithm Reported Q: 0.02 mag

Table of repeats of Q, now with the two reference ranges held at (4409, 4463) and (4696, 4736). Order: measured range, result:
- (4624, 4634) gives 0.033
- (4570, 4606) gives 0.019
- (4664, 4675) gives 0.029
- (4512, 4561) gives 0.019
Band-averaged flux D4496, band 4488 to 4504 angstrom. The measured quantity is 3.14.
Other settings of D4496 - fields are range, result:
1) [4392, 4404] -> 3.19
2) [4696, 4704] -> 2.83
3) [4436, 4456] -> 3.2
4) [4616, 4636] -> 2.88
